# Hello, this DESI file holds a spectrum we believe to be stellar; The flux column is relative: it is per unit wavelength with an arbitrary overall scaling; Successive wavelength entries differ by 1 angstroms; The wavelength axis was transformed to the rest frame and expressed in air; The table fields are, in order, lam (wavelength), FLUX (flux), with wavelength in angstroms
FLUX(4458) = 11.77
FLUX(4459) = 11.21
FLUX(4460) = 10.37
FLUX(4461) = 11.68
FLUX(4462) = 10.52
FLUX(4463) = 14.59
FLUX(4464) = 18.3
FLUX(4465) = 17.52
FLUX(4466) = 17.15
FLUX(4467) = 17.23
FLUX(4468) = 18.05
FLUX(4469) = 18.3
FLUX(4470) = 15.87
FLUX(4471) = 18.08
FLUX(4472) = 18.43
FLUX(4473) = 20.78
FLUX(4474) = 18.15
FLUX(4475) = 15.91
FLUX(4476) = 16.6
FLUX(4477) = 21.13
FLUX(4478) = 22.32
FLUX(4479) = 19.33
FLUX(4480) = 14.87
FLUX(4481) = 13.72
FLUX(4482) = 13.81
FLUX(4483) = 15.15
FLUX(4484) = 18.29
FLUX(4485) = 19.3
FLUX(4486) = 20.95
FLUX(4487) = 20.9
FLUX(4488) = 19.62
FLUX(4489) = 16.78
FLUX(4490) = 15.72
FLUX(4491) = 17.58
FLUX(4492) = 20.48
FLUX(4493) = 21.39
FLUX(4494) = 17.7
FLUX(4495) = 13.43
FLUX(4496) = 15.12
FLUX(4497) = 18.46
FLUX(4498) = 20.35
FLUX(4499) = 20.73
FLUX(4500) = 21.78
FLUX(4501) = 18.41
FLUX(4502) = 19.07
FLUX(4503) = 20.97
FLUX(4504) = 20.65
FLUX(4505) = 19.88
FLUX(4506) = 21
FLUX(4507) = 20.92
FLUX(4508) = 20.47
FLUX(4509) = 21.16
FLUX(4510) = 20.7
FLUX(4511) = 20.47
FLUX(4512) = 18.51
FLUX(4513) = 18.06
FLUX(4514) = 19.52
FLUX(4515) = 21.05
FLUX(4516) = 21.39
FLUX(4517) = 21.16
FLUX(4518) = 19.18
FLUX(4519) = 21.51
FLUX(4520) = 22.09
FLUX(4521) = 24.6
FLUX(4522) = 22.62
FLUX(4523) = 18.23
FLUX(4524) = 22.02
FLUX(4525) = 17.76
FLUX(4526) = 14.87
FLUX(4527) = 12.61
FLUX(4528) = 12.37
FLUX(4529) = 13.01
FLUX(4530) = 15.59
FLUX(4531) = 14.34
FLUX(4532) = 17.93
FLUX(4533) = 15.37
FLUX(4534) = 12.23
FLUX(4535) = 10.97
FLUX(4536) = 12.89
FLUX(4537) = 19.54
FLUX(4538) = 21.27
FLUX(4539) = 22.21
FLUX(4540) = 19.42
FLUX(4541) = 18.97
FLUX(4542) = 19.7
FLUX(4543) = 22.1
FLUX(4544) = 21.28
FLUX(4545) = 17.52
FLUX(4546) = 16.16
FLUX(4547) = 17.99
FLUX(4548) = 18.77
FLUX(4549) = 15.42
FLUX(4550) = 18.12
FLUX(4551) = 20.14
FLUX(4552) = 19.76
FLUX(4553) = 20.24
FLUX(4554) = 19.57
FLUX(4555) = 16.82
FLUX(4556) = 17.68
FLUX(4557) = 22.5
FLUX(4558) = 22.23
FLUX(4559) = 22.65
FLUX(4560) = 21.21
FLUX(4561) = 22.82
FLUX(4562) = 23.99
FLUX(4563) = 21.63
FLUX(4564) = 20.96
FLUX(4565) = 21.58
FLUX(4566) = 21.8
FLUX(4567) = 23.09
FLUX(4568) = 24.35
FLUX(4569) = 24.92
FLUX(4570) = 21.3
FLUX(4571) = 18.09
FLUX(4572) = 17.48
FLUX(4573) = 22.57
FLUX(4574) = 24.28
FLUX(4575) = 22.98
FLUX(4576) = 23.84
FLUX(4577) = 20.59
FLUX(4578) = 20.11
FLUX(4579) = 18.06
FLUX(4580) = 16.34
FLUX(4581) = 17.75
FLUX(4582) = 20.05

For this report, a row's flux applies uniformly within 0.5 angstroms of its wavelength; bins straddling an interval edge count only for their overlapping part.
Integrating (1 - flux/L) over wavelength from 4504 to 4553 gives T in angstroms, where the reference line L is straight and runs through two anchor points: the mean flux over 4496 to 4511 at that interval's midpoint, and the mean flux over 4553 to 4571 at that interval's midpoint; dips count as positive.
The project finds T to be 5.0 angstroms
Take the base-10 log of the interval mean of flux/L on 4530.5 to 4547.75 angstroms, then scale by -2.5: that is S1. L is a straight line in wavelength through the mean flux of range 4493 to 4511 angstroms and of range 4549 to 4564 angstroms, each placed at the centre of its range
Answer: 0.15 mag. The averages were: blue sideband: 19.5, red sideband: 20.5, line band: 17.7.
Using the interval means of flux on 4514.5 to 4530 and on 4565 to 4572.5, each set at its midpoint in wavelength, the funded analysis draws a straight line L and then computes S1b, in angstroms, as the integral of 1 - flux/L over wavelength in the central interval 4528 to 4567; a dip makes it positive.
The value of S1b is 3.00 angstroms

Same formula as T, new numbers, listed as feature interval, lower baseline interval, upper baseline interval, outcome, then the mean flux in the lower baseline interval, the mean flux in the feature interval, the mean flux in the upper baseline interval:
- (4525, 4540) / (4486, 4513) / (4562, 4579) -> 3.6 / 19.3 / 15.6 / 21.8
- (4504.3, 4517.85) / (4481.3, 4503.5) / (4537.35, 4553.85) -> -1.1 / 18.4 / 20.3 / 19.3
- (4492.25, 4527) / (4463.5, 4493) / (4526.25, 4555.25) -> -4.2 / 18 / 19.8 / 17.3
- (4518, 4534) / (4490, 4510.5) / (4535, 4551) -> 1.2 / 19.4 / 17.5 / 18.6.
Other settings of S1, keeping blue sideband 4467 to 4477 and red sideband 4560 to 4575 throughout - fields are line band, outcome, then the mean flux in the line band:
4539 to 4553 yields 0.11 mag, 19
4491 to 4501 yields 0.01 mag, 18.7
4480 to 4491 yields 0.07 mag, 17.3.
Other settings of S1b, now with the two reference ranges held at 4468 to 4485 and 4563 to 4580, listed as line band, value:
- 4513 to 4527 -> -0.5 angstroms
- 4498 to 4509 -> -1.0 angstroms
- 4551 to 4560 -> 0.3 angstroms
